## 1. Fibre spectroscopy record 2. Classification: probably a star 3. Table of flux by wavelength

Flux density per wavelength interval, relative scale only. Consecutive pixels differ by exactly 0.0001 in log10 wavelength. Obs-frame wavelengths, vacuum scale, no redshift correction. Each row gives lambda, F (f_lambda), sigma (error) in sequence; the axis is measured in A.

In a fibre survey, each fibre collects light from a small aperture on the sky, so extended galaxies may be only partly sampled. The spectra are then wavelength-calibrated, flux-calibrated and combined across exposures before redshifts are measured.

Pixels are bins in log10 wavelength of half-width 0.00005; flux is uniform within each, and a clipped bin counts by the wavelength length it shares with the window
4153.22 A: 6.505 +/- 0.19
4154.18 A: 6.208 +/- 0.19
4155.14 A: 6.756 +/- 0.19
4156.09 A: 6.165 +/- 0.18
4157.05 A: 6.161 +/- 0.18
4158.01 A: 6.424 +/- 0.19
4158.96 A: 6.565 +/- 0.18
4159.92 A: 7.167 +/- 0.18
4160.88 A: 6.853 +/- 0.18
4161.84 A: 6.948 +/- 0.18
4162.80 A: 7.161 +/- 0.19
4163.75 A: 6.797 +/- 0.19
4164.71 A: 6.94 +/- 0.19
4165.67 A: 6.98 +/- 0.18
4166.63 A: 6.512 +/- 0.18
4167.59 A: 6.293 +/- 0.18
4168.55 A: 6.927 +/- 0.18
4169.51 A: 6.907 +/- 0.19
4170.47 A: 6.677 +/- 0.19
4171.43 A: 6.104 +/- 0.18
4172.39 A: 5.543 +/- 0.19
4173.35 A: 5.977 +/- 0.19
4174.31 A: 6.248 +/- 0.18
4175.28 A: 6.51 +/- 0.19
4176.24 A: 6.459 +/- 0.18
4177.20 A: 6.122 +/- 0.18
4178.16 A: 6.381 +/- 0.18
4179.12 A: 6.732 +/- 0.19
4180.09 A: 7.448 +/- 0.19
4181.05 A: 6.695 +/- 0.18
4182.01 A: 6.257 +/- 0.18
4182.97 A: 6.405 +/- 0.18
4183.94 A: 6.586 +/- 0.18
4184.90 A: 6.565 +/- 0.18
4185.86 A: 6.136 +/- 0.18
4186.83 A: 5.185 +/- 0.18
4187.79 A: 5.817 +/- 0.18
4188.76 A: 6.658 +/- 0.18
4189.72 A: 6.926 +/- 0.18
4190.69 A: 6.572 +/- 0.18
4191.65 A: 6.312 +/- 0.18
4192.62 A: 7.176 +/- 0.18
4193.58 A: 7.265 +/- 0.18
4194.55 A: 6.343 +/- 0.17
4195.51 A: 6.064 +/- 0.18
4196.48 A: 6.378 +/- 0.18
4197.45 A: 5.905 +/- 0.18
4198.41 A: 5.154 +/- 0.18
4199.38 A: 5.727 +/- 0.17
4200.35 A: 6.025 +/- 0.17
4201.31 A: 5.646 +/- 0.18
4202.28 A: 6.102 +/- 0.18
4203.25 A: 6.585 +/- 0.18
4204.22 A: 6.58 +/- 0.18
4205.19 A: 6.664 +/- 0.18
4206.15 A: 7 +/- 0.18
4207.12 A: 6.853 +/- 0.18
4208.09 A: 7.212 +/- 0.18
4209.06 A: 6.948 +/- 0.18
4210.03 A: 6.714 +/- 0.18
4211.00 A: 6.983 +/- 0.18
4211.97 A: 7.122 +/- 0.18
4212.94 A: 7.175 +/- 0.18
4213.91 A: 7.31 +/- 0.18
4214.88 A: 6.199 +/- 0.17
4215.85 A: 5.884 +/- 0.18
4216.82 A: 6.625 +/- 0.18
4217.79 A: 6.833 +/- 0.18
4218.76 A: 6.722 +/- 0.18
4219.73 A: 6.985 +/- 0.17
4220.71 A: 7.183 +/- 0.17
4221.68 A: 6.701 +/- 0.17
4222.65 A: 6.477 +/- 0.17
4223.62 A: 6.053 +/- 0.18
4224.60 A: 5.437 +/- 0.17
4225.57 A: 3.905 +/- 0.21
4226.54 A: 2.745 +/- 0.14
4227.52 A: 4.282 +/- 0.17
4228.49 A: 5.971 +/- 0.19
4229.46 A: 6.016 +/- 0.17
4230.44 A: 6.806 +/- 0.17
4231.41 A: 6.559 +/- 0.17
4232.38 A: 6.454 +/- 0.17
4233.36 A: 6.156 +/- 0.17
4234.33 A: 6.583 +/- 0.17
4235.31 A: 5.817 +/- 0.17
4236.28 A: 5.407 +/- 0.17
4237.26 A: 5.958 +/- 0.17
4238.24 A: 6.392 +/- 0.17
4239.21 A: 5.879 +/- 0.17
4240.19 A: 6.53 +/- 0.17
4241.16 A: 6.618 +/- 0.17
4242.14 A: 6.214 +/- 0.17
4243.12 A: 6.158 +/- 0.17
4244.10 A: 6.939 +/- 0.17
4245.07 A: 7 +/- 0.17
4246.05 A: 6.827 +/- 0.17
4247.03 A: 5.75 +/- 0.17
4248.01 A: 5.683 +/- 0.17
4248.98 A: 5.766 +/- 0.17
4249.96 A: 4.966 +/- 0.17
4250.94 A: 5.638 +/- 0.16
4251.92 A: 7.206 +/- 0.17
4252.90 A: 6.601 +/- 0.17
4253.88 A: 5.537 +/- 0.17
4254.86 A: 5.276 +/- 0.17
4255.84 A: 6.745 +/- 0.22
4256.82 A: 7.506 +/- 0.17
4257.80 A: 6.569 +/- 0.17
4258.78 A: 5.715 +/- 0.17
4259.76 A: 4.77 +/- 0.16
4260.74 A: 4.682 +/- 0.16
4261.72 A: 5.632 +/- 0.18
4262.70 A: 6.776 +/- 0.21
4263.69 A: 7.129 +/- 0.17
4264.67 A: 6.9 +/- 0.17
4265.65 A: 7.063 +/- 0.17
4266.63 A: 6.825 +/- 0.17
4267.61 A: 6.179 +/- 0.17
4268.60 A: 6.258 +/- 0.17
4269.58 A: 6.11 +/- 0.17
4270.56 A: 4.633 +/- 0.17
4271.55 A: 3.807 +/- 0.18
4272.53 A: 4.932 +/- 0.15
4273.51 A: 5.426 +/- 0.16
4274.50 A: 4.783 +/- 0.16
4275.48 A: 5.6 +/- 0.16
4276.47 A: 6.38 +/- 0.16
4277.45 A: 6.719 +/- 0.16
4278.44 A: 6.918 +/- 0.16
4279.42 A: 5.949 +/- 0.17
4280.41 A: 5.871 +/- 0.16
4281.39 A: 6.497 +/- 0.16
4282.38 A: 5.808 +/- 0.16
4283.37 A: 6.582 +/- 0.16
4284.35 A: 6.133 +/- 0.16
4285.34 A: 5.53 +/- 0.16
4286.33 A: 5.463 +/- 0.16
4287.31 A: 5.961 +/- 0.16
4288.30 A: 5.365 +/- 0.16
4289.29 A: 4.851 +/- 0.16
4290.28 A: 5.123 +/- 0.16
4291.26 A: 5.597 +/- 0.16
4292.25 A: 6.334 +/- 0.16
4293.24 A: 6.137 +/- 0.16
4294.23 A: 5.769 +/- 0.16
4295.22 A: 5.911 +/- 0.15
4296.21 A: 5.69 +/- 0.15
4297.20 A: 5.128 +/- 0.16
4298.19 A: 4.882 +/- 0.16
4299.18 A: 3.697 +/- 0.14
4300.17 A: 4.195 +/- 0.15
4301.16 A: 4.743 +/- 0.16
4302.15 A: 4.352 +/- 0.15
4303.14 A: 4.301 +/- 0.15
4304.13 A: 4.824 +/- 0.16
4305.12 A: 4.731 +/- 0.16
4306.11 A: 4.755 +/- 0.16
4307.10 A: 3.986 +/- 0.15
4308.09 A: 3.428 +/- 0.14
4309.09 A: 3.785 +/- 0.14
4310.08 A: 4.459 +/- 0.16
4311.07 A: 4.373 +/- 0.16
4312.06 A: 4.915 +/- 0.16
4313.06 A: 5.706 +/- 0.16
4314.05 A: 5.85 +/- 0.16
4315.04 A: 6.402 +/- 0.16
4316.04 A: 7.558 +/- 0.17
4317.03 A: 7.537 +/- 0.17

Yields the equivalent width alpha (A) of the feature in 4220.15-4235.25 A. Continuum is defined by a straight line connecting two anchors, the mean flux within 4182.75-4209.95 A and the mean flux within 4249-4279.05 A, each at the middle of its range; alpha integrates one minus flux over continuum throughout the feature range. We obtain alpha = 0.9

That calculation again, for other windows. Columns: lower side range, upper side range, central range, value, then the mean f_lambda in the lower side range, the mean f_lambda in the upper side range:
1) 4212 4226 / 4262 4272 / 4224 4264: 2.1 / 6.43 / 6.16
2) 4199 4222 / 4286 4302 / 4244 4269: -1.4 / 6.66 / 5.28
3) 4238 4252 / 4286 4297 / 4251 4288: -0.6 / 6.21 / 5.64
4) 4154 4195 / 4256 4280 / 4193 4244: 0.1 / 6.53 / 5.98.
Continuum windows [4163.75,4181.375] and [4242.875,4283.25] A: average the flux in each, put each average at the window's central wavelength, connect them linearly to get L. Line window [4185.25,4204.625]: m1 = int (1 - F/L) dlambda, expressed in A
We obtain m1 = 0.5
